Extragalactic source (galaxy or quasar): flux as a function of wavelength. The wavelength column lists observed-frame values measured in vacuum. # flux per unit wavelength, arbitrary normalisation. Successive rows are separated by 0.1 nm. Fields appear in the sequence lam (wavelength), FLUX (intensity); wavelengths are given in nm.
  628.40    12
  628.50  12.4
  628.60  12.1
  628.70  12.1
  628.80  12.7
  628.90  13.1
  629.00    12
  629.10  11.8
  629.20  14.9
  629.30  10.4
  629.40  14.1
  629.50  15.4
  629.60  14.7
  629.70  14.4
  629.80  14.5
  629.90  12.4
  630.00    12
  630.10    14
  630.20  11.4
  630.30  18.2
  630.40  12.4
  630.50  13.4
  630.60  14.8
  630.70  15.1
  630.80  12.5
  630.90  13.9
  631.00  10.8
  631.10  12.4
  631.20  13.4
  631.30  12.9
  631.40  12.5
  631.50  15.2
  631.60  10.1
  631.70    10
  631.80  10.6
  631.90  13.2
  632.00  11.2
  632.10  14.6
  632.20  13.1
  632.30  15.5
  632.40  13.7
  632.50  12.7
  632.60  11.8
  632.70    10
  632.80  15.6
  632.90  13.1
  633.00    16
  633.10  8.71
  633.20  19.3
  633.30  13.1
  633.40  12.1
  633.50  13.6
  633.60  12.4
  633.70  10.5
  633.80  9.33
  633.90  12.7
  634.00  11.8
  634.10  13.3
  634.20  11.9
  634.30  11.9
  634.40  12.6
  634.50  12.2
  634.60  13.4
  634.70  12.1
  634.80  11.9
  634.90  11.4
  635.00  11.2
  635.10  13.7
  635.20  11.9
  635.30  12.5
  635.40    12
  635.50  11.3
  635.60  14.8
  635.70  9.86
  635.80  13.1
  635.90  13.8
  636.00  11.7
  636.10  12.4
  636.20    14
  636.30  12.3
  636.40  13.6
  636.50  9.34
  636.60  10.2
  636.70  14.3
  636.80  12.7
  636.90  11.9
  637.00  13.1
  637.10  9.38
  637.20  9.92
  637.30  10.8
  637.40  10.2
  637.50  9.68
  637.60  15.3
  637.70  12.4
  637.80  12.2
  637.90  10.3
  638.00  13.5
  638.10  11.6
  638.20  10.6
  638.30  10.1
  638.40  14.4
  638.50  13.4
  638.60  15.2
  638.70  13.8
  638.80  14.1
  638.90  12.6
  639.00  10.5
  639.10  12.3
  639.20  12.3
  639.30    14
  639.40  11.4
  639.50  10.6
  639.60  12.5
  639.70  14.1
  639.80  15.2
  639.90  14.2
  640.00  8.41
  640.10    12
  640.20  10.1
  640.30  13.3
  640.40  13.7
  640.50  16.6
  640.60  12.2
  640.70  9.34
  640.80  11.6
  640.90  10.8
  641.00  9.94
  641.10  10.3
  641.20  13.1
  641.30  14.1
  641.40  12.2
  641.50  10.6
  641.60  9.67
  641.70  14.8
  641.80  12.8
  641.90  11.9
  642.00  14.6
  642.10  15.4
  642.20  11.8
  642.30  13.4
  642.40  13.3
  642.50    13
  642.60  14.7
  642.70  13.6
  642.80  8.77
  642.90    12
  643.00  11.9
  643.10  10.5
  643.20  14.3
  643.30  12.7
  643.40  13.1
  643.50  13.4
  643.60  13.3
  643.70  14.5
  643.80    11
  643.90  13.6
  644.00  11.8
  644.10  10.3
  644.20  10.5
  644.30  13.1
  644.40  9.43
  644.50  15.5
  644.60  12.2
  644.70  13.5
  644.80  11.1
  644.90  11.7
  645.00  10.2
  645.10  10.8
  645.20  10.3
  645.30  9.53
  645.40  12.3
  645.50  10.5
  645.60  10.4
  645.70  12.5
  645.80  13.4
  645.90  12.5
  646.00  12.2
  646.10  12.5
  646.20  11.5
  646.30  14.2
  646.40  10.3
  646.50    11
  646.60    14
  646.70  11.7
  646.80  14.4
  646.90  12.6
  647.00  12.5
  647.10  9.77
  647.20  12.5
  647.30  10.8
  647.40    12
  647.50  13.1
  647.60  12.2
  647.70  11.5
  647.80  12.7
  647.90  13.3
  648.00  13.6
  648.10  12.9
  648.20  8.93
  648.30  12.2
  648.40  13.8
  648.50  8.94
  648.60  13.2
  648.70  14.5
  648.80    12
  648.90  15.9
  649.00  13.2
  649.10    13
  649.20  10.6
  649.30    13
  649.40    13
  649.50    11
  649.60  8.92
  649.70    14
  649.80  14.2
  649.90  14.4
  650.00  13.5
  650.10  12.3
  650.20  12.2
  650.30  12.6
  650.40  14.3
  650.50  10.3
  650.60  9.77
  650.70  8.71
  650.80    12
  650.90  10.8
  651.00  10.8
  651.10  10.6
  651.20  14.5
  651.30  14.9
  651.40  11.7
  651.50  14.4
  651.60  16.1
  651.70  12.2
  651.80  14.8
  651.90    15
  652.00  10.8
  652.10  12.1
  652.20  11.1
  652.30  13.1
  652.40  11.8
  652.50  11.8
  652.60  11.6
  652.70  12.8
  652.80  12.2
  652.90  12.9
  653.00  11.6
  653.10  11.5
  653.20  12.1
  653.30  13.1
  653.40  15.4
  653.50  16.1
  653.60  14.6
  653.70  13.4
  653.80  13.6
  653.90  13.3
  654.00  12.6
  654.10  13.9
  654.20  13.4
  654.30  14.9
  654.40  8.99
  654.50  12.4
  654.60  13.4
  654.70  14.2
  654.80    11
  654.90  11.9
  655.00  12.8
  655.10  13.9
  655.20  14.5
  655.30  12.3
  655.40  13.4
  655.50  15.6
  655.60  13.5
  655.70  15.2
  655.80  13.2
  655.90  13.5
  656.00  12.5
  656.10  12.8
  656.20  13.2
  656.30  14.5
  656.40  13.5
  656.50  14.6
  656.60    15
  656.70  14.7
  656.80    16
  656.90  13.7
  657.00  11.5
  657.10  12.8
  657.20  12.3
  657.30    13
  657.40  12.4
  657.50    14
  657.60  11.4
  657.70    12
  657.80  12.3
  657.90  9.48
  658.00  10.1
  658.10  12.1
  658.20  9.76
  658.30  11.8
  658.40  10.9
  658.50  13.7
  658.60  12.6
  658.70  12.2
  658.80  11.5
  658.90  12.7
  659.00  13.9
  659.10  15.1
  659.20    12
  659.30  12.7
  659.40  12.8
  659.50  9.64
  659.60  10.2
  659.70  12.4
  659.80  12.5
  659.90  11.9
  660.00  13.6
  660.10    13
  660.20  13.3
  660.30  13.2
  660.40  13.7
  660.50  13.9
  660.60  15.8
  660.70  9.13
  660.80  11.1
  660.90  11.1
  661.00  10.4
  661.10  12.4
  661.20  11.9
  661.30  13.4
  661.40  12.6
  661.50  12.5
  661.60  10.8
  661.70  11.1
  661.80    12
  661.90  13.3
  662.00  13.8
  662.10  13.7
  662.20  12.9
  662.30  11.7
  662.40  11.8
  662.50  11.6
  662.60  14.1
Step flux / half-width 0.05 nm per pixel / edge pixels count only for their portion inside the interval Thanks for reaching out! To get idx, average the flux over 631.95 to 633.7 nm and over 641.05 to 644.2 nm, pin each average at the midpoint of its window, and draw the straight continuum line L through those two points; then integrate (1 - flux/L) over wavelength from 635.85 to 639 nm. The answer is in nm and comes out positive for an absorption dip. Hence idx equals 0.178 nm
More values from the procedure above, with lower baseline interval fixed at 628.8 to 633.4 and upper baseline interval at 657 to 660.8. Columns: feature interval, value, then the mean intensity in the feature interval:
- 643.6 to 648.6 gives 0.287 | 12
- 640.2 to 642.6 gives 0.061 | 12.5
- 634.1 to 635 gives 0.062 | 12.2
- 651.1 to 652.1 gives -0.083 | 13.6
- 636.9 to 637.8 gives 0.109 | 11.4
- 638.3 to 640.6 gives 0.012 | 12.9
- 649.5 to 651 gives 0.077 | 11.9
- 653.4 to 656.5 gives -0.258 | 13.5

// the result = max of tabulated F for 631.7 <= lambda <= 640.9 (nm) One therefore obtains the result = 19.3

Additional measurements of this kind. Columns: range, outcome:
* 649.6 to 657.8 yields 16.1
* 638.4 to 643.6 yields 16.6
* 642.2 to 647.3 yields 15.5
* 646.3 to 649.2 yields 15.9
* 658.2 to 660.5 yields 15.1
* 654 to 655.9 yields 15.6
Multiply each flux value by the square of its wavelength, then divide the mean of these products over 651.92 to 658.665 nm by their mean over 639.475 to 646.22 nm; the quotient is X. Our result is 1.1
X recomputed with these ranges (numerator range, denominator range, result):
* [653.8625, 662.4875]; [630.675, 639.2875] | 1.10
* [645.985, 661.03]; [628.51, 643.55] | 1.06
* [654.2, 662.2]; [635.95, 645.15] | 1.09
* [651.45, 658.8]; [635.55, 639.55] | 1.12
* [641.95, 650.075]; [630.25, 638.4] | 1.03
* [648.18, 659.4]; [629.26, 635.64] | 1.06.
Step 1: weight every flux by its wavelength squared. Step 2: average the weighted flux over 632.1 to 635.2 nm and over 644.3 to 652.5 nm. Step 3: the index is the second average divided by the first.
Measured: 1.01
